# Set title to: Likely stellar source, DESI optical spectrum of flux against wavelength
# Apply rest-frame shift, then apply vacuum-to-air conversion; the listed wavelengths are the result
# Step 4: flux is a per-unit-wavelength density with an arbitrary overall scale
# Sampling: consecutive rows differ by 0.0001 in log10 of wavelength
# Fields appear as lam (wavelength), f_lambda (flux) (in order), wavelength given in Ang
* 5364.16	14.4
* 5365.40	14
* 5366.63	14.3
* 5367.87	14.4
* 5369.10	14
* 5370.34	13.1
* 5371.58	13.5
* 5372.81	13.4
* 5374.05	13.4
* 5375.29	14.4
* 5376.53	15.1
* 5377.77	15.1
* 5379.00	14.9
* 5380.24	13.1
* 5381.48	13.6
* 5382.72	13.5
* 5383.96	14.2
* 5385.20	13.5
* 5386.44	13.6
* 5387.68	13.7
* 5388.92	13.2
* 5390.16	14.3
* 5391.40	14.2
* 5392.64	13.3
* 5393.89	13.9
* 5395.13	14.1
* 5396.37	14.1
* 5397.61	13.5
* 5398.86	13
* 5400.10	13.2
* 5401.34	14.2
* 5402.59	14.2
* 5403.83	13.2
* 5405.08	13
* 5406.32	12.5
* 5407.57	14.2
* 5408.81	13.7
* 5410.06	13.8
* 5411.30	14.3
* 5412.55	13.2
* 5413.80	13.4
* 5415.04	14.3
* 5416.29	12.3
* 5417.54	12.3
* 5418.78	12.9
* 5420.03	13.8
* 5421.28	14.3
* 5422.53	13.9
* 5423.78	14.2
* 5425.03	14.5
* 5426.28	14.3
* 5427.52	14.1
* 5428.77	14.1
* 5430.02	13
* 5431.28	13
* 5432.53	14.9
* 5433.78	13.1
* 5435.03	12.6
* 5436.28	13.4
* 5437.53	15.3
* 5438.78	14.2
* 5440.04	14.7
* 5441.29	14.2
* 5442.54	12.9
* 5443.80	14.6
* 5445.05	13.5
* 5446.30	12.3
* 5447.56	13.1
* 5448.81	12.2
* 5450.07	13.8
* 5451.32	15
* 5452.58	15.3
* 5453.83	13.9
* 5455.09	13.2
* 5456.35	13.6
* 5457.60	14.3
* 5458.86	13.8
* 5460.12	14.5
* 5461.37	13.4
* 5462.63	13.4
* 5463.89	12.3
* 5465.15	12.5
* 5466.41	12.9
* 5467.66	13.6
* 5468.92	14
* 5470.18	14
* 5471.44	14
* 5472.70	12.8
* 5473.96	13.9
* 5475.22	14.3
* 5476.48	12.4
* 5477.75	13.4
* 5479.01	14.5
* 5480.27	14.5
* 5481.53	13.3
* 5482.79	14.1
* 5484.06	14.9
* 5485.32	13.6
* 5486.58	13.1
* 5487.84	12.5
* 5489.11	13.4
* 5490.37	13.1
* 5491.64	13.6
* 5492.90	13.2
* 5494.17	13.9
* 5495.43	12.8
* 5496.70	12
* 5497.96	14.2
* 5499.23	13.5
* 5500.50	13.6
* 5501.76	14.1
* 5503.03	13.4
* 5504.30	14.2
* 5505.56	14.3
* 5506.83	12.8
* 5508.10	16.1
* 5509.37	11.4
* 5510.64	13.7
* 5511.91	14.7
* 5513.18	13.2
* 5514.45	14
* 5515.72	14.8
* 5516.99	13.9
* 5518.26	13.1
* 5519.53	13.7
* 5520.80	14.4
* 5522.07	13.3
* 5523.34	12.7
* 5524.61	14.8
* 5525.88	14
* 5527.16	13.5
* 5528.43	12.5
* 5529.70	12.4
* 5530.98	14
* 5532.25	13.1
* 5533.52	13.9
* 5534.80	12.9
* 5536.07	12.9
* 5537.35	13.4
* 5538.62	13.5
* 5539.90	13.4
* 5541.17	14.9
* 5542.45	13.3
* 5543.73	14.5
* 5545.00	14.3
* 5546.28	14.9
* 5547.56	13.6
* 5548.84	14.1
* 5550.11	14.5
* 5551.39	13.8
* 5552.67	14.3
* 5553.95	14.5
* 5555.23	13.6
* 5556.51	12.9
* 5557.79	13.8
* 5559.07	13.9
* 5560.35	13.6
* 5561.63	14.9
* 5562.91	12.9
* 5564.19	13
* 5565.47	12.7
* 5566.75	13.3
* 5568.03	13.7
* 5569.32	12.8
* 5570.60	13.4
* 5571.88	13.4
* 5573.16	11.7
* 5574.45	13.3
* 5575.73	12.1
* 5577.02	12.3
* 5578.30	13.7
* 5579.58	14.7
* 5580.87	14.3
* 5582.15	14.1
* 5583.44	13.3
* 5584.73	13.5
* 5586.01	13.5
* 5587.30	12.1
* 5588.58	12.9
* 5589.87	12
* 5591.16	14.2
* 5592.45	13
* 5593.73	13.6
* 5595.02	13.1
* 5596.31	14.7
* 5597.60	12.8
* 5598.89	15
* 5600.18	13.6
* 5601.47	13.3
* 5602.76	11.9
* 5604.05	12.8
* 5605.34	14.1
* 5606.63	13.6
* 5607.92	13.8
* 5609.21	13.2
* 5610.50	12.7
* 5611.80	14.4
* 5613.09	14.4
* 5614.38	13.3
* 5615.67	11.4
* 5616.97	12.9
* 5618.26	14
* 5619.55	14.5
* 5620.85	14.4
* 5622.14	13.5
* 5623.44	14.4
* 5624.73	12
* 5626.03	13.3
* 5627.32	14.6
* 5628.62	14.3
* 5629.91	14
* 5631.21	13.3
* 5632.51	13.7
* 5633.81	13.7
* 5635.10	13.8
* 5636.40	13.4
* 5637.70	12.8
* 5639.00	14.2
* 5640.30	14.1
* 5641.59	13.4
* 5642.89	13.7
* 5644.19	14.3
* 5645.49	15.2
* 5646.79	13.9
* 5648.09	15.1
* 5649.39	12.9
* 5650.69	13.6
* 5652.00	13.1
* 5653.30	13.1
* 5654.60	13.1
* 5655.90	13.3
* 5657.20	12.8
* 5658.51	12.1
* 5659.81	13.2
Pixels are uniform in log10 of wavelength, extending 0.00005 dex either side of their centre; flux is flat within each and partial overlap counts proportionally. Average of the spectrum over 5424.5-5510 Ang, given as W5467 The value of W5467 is 13.7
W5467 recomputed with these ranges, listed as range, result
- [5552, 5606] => 13.4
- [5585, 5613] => 13.4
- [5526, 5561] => 13.7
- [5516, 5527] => 13.8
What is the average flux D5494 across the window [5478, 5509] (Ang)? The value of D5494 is 13.7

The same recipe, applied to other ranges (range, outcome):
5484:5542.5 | 13.6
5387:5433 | 13.7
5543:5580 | 13.6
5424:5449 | 13.7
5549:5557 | 14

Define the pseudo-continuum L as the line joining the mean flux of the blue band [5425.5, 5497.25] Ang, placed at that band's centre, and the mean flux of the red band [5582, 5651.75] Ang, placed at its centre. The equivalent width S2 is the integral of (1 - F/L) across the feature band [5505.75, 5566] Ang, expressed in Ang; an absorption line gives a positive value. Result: -0.5 Ang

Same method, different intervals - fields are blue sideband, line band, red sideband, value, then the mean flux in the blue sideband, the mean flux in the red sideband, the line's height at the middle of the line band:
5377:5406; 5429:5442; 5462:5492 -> -0.21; 13.8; 13.5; 13.6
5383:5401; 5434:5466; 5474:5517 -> 0.03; 13.7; 13.7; 13.7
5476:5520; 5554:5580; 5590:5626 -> 0.45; 13.6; 13.5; 13.5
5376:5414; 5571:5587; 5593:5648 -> 0.44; 13.8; 13.7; 13.7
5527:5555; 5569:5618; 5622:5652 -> 1.66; 13.7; 13.8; 13.8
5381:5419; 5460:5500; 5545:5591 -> 0.15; 13.6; 13.5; 13.5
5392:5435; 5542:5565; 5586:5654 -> -0.55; 13.6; 13.6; 13.6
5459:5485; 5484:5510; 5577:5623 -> 0.24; 13.6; 13.5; 13.6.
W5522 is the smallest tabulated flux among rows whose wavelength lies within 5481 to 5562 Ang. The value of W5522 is 11.4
